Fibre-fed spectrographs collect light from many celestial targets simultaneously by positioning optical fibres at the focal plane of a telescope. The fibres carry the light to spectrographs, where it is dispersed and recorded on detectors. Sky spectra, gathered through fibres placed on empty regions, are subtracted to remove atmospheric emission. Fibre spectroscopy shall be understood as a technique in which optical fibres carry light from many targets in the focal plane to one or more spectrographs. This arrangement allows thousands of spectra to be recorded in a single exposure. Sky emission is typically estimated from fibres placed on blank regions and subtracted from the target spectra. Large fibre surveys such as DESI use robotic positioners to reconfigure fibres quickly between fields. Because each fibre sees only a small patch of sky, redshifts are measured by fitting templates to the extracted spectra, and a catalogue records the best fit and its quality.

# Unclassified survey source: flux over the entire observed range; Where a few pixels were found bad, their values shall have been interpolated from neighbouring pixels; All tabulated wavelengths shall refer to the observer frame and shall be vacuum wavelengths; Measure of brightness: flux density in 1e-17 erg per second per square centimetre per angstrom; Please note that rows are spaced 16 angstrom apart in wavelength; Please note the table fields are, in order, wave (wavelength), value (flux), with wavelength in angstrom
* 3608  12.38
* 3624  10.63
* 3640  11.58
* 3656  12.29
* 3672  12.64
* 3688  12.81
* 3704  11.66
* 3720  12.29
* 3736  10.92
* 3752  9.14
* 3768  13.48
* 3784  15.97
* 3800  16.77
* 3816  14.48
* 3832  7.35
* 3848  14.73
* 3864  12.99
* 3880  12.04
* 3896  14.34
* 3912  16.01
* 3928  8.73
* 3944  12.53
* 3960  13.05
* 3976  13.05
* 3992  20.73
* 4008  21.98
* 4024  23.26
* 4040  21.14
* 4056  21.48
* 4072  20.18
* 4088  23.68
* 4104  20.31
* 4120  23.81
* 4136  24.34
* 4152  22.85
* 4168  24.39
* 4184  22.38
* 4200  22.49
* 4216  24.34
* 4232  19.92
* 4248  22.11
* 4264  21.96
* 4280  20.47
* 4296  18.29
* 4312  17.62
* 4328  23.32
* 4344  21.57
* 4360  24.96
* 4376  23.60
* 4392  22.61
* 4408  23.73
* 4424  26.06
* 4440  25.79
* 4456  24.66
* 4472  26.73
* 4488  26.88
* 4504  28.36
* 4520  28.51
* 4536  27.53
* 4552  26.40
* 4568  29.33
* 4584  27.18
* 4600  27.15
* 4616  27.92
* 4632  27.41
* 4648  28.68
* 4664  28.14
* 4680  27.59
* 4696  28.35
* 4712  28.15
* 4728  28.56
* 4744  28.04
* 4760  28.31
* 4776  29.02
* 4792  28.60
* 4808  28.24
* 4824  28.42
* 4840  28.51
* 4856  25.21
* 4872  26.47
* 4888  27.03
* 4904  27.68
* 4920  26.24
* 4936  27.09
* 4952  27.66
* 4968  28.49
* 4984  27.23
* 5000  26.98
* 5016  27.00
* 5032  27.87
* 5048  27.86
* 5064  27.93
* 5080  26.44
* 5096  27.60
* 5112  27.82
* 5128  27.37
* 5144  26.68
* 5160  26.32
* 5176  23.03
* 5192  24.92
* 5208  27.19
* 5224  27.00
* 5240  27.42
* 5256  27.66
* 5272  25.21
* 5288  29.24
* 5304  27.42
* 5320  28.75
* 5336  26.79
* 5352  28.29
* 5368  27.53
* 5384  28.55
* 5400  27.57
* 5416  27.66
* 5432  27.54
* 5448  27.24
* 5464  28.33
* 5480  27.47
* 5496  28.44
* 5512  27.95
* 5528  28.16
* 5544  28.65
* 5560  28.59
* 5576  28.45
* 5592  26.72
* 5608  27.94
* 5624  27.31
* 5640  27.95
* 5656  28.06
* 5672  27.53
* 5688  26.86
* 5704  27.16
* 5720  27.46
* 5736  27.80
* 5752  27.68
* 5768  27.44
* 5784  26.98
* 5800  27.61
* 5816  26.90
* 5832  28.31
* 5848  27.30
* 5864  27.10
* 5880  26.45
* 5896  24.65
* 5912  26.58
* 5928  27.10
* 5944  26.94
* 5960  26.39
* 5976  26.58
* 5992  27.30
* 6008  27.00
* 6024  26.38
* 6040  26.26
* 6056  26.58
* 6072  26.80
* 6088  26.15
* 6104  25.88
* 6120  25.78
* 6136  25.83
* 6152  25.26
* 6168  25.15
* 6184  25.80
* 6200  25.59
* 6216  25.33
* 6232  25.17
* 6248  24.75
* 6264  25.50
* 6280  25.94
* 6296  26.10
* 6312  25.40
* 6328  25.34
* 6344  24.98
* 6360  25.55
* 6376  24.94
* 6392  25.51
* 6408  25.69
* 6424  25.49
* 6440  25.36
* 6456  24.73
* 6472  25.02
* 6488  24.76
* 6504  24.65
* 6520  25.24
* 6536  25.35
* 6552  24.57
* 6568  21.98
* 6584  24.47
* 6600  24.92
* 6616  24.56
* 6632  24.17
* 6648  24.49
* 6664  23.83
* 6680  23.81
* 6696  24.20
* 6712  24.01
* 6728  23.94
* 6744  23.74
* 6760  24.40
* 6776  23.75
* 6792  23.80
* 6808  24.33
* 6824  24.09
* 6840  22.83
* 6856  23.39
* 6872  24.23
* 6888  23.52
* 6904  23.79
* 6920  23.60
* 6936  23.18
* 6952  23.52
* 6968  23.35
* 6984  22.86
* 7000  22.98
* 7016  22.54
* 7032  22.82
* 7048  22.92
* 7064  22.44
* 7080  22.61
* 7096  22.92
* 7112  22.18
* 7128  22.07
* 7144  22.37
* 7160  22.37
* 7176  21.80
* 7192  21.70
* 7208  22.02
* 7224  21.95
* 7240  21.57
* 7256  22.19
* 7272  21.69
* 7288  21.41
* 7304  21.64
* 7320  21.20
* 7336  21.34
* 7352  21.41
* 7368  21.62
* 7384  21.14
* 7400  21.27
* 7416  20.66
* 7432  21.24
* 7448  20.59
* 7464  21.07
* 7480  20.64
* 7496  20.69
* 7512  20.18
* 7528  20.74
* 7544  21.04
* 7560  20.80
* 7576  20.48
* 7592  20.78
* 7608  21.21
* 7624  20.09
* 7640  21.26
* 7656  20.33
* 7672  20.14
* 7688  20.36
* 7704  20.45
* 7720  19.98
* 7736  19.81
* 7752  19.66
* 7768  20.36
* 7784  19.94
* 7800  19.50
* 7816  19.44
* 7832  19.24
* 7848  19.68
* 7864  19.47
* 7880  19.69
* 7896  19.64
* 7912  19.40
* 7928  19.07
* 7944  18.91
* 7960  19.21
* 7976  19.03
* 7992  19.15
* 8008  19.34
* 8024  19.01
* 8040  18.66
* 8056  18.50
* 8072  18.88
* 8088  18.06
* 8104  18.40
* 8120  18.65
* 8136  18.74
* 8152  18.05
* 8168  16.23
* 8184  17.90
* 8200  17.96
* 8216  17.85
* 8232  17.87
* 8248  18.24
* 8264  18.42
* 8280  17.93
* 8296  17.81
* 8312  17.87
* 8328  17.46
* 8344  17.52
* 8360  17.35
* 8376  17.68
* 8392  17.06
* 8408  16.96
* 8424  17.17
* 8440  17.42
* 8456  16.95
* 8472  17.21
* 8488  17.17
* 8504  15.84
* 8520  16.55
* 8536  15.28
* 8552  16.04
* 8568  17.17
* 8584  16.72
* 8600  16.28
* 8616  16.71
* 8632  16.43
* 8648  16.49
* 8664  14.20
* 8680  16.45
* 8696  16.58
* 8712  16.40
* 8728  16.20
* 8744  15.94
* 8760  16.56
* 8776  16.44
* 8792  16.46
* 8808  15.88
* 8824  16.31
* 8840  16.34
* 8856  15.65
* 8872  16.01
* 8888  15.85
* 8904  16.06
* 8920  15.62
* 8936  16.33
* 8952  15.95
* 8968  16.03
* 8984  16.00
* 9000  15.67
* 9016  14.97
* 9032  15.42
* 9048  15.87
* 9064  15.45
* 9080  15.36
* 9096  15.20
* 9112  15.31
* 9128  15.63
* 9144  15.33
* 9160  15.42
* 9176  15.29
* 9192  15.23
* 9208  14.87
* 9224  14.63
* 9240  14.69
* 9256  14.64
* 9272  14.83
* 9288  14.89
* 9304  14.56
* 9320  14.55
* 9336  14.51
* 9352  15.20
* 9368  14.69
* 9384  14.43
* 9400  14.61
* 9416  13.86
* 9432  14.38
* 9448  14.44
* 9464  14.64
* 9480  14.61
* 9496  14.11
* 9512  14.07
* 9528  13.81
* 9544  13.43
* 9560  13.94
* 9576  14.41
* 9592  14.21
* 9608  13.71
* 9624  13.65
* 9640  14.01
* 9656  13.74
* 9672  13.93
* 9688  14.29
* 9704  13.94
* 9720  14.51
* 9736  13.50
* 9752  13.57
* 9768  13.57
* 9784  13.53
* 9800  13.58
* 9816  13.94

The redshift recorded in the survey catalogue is 0.00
